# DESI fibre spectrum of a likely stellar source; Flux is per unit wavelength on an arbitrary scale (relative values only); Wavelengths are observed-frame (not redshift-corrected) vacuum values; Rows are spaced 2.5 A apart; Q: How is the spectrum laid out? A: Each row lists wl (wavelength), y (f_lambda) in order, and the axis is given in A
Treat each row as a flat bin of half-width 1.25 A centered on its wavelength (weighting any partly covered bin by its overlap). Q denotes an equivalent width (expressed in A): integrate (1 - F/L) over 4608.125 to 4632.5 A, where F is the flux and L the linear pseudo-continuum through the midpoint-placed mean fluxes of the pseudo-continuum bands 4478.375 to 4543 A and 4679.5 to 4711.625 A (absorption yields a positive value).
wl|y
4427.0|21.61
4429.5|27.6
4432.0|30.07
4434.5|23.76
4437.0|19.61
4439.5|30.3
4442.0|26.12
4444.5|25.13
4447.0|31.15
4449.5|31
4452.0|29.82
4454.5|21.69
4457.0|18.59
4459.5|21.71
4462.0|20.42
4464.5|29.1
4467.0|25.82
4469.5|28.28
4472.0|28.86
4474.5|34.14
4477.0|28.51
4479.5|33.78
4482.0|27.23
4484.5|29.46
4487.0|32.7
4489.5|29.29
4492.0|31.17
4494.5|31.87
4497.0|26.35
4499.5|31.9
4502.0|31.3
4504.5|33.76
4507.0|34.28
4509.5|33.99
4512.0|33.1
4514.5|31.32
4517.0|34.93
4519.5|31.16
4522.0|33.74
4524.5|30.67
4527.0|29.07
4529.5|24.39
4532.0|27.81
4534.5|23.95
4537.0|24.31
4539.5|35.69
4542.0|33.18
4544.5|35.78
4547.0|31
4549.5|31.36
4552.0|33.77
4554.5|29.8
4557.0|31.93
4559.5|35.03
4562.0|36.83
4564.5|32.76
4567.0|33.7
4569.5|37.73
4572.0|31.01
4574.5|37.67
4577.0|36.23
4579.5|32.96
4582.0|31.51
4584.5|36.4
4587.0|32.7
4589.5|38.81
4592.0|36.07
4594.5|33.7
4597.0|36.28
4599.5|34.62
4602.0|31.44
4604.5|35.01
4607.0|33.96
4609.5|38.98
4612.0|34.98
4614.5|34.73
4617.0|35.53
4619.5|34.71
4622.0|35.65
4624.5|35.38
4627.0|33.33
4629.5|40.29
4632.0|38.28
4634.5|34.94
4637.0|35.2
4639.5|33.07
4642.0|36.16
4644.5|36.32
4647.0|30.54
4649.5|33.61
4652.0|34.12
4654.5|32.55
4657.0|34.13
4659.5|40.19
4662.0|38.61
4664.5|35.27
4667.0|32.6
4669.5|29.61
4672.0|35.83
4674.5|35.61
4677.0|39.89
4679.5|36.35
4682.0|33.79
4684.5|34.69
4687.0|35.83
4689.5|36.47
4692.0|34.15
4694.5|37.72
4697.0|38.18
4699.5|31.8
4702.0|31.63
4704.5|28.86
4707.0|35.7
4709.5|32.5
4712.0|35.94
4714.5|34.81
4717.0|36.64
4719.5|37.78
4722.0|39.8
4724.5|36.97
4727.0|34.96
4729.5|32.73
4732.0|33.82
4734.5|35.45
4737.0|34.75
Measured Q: -2.4 A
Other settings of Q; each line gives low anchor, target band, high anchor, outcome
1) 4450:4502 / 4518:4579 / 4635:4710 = -2.9 A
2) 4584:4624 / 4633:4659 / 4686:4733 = 0.6 A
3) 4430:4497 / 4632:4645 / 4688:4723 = -0.9 A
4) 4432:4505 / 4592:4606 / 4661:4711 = -1.0 A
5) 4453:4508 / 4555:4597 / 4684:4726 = -4.3 A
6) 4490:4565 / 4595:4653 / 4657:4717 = -2.5 A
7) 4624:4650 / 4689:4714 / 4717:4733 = 1.1 A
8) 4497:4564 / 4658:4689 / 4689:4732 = -1.2 A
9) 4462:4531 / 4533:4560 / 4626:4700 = 0.6 A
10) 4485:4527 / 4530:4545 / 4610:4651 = 1.5 A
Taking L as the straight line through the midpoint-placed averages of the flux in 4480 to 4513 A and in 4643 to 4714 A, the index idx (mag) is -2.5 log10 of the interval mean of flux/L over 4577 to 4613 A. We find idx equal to -0.05 mag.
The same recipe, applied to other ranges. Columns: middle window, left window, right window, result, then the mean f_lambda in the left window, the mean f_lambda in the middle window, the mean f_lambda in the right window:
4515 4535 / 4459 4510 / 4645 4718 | 0.04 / 29.8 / 29.7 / 34.8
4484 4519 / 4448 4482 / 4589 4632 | -0.09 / 27.1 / 31.9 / 35.5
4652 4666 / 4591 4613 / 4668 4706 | -0.03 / 35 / 35.9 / 34.7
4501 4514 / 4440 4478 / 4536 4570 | -0.11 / 26.7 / 33.2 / 33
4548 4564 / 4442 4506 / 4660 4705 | -0.07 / 28.5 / 33.1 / 35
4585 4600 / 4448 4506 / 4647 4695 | -0.09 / 28.6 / 35.5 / 35.2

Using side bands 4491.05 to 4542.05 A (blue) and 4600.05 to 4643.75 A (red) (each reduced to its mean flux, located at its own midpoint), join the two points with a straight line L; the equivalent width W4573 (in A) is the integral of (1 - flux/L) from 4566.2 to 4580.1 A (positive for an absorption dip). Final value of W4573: -0.73 A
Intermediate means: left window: 30.8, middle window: 35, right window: 35.4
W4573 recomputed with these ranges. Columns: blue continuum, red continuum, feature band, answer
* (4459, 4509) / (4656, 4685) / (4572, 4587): -0.8 A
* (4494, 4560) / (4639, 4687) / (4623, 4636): -0.9 A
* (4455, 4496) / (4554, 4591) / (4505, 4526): -1.5 A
